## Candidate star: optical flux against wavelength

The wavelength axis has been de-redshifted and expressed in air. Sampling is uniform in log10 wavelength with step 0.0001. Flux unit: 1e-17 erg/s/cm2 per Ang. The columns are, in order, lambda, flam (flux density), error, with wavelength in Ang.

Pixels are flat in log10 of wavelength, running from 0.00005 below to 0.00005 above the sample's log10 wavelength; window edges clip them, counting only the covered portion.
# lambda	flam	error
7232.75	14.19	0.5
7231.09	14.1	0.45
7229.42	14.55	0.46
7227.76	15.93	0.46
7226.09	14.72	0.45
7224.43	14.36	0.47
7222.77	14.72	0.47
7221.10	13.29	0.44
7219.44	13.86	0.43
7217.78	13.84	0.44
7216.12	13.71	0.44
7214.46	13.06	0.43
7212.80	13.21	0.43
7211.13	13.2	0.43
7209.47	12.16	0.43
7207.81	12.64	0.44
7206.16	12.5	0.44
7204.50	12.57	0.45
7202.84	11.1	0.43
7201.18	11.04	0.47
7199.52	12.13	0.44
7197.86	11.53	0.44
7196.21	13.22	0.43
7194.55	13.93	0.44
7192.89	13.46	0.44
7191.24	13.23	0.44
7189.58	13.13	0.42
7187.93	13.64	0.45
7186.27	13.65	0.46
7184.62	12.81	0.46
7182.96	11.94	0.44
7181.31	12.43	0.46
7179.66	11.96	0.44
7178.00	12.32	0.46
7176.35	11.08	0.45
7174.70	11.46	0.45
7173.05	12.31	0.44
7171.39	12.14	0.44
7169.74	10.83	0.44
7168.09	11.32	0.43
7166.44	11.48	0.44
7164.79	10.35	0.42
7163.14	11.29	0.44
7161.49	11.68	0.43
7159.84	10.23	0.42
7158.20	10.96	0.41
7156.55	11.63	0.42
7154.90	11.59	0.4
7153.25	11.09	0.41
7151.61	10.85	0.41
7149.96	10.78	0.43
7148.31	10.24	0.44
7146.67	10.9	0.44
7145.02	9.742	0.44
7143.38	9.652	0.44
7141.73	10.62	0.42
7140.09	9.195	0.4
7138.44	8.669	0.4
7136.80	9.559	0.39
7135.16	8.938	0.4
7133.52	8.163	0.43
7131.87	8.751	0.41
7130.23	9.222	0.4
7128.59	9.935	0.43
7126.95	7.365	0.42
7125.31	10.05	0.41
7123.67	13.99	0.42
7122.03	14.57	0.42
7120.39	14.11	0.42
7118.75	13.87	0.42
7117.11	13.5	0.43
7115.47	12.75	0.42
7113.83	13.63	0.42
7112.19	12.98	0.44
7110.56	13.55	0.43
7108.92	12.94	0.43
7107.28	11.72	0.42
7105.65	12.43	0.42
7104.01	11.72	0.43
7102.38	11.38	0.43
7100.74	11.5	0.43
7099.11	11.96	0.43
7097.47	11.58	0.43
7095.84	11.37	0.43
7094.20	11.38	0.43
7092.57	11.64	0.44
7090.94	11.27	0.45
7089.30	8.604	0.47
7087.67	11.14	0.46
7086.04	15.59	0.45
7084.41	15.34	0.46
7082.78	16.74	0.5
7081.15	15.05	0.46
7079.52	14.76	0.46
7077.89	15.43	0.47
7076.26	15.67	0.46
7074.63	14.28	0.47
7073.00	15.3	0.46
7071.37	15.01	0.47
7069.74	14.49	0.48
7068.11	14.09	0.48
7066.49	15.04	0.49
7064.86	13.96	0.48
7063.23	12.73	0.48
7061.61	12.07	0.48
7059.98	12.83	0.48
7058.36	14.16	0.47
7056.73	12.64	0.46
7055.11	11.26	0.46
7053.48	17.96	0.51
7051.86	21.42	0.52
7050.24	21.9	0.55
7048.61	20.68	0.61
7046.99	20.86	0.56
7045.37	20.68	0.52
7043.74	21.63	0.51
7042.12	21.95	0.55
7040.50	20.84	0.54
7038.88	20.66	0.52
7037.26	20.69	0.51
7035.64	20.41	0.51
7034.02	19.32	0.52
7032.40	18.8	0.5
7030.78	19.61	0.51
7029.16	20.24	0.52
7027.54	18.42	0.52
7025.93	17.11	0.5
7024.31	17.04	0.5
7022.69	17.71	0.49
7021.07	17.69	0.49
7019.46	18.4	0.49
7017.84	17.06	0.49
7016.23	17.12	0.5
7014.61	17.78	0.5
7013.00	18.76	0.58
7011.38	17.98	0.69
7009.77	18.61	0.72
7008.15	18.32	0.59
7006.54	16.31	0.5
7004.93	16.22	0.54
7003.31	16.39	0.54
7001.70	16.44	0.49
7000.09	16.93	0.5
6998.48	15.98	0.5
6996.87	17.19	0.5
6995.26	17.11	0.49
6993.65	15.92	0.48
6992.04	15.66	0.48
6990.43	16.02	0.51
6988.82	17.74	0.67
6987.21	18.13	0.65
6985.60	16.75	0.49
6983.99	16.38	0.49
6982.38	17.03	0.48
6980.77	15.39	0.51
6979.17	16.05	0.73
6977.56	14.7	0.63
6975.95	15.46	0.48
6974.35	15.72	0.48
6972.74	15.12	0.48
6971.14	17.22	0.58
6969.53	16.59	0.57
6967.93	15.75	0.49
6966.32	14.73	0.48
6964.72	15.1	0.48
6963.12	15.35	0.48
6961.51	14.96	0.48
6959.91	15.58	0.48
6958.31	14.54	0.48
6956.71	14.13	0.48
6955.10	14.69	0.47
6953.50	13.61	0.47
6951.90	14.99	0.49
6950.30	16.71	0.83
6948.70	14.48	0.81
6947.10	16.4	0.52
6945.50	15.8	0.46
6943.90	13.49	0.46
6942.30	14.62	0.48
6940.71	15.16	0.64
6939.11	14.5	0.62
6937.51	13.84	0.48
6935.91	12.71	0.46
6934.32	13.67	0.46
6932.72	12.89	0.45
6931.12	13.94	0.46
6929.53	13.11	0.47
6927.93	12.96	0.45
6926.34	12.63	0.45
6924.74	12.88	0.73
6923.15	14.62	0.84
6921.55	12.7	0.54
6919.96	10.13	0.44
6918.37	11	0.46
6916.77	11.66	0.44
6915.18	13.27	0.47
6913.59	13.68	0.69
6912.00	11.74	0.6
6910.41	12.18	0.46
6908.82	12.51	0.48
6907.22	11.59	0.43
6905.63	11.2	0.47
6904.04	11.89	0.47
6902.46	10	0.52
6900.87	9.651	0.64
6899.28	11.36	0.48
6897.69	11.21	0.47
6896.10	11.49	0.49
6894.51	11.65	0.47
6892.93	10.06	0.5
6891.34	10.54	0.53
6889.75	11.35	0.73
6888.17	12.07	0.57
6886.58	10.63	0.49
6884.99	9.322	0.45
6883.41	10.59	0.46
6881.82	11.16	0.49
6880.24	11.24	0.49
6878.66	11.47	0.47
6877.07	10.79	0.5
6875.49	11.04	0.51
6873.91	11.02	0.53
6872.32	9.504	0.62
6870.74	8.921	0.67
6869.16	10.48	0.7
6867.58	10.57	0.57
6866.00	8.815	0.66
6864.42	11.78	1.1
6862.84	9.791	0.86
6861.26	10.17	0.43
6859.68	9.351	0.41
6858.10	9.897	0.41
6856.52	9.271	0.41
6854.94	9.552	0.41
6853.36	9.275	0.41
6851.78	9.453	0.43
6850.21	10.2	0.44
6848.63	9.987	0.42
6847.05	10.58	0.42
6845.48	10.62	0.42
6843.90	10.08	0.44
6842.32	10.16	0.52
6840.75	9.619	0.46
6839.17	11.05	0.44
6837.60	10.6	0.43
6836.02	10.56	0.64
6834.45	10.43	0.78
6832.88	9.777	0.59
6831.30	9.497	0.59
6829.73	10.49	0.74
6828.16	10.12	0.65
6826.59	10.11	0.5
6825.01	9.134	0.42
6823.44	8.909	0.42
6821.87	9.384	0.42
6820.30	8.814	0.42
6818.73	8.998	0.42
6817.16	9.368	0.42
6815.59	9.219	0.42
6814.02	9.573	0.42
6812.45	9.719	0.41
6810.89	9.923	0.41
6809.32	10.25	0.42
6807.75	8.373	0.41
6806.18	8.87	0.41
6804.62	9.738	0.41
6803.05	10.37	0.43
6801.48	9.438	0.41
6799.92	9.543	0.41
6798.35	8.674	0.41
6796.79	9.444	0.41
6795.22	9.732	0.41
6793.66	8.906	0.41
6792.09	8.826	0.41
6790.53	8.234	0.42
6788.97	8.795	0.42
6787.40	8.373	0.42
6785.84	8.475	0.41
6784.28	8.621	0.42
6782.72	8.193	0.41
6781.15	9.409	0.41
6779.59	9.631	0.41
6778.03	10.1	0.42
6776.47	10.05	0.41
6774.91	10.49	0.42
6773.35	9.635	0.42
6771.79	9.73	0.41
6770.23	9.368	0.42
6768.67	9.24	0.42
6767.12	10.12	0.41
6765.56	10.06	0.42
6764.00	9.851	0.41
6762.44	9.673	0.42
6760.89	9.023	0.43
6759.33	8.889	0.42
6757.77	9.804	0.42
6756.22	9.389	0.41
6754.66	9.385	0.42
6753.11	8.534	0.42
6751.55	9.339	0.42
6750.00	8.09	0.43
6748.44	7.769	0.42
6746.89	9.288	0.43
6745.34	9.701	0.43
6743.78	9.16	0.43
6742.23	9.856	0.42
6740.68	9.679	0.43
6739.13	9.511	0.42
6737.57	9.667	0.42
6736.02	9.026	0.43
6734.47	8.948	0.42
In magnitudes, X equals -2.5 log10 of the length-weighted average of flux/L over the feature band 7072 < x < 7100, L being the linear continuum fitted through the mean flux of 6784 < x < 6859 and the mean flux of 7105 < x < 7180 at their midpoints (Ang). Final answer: -0.22 mag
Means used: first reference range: 9.57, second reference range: 11.2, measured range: 13.4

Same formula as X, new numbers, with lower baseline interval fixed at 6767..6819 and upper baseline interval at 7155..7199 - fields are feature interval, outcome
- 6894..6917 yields -0.15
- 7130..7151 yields 0.23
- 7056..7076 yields -0.23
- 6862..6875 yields -0.03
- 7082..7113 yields -0.08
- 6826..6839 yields -0.07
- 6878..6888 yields -0.09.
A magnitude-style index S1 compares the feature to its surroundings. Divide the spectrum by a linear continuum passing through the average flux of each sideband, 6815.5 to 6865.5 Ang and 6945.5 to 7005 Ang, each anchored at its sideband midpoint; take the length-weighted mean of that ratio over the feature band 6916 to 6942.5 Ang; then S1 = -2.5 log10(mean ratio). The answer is 0.061 mag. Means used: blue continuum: 9.89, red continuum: 15.9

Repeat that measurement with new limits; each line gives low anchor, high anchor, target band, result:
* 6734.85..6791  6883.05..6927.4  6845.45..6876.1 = 0.09 mag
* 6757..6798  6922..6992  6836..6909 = 0.17 mag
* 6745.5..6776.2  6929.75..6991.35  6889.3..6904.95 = 0.22 mag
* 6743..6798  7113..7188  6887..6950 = -0.25 mag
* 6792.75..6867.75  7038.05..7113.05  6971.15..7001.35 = -0.25 mag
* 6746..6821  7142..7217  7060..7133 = -0.13 mag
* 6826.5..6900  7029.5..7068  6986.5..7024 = -0.07 mag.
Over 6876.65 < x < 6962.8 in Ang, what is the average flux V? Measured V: 12.7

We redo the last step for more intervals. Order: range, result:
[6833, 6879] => 10.2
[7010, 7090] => 16.9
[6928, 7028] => 15.9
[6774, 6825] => 9.26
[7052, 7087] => 14.6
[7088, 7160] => 11.2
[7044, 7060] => 17.8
